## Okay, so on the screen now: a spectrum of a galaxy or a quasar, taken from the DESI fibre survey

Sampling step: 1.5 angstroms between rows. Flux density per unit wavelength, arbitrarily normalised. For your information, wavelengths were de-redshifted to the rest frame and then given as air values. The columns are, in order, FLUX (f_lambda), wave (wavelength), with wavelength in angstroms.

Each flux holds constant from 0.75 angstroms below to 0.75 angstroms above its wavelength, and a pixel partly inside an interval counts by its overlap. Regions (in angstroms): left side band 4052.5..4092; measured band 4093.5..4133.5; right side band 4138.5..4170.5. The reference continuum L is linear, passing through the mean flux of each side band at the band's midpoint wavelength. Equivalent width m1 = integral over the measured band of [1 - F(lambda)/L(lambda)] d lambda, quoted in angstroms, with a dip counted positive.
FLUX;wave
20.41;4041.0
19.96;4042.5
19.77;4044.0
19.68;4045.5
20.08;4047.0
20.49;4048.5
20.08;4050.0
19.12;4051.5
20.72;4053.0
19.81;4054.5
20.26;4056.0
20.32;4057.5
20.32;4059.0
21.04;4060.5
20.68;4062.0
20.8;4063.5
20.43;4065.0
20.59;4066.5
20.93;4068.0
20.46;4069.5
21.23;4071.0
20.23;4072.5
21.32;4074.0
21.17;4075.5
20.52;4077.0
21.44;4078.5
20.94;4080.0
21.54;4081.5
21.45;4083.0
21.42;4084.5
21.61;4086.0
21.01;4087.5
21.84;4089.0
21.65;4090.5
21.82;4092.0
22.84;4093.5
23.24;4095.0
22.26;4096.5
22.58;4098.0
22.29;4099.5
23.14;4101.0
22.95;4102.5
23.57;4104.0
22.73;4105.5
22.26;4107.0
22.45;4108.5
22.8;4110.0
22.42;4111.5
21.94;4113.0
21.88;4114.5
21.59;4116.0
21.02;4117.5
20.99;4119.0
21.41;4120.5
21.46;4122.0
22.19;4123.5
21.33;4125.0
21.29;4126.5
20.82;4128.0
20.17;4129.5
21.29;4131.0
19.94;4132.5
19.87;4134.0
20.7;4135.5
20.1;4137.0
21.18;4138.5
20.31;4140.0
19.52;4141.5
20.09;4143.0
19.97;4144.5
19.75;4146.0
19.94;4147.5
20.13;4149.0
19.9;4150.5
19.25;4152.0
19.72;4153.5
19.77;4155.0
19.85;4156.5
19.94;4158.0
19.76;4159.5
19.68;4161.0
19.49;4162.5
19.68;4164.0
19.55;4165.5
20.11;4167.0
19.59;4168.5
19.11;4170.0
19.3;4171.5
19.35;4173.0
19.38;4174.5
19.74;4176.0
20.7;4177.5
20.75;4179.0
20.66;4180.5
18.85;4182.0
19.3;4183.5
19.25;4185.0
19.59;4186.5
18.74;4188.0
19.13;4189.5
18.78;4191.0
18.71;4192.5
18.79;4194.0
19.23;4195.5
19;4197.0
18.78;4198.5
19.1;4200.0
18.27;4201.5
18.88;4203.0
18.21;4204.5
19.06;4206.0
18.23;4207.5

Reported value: -3.1 angstroms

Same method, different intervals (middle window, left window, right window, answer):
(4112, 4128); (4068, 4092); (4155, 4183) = -0.74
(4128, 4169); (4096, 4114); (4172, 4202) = 1.71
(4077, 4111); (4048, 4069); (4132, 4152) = -3.15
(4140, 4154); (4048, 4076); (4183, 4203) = -0.23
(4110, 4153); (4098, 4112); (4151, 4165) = 0.91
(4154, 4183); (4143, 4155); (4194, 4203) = -0.45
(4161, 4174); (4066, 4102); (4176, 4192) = 0.24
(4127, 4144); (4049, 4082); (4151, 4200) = -0.40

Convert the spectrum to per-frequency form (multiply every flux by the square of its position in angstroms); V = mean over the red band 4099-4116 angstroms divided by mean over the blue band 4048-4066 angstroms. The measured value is 1.14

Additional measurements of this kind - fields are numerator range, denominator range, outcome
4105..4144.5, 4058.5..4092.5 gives 1.03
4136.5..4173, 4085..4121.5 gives 0.92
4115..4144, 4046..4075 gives 1.05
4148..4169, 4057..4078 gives 1.00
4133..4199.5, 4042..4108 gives 0.97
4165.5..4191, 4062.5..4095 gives 0.97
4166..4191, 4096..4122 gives 0.91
